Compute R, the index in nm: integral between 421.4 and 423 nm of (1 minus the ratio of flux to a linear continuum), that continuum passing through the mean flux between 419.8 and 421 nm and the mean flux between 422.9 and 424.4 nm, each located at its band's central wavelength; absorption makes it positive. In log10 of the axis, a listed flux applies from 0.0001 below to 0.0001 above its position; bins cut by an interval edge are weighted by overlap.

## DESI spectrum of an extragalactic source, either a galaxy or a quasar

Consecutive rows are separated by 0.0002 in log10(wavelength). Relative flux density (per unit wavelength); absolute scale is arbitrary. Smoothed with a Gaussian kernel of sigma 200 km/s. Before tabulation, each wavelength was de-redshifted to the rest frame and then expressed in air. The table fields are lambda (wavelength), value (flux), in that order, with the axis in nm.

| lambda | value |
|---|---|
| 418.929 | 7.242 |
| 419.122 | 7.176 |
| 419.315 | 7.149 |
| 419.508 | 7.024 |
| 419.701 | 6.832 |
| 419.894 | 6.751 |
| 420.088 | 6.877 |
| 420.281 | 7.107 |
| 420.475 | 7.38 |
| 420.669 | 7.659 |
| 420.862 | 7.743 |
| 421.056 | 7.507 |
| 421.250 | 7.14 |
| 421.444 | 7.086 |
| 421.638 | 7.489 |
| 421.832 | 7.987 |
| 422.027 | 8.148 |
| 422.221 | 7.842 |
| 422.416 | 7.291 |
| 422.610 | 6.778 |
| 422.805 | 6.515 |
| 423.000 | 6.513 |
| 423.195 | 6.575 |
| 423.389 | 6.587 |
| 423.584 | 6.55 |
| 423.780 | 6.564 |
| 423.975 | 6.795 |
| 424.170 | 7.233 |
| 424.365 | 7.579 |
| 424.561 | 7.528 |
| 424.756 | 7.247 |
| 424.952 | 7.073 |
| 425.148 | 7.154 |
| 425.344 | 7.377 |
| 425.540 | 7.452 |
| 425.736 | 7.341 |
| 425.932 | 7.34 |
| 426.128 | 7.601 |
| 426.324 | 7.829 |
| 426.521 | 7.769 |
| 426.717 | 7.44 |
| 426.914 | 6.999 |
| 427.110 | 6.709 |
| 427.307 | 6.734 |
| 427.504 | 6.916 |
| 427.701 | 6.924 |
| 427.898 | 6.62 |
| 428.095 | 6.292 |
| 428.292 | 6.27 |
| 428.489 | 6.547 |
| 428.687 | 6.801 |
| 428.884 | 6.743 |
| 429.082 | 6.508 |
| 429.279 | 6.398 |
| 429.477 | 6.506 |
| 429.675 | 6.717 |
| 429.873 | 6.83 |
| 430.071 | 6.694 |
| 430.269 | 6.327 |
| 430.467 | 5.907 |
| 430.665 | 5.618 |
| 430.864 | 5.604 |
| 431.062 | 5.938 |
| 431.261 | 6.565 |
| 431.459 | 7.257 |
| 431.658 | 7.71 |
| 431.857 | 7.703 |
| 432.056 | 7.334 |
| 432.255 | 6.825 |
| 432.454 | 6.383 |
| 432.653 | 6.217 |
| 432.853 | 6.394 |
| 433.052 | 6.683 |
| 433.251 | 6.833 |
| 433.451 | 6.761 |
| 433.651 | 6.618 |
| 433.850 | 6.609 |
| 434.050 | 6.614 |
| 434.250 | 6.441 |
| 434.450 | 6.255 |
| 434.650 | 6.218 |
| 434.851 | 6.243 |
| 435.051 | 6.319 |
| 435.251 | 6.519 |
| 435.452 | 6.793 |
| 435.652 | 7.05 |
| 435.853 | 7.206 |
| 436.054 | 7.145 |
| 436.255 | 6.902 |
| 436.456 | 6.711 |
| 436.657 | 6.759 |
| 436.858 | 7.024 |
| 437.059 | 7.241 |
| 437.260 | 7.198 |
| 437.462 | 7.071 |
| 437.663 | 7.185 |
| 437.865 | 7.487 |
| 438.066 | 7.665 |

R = -0.08 nm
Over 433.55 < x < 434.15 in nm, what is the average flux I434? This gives 6.62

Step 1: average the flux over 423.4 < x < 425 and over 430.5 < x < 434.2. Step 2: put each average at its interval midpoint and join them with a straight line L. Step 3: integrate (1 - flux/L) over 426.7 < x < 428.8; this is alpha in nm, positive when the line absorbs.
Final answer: 0.04 nm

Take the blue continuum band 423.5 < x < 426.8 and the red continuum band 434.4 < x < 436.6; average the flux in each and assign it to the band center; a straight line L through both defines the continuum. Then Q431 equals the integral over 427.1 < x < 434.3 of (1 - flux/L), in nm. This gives 0.36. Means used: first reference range 7.29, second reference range 6.68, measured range 6.61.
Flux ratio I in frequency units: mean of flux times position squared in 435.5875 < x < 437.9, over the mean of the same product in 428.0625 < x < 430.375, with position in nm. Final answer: 1.1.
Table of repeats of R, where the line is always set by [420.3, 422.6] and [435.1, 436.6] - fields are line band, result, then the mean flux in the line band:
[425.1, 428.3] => 0.07 nm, 7.13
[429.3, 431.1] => 0.22 nm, 6.25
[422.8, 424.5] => 0.14 nm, 6.8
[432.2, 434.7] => 0.16 nm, 6.53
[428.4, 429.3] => 0.07 nm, 6.62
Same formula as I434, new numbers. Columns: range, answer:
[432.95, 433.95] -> 6.7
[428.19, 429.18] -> 6.57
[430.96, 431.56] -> 6.59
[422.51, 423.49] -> 6.6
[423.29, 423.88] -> 6.57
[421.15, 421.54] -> 7.12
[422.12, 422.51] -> 7.57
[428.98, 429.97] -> 6.59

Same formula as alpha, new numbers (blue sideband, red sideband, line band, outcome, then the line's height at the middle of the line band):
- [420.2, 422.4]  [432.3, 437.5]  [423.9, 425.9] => 0.01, 7.32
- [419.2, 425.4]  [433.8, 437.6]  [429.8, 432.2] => 0.09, 6.9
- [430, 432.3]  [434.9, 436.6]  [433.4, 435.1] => 0.08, 6.75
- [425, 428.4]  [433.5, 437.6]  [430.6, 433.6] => 0.10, 6.89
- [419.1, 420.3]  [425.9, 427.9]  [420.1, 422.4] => -0.16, 7.02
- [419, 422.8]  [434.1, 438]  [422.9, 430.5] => 0.23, 7.12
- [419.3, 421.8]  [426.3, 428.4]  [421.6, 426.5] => -0.10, 7.07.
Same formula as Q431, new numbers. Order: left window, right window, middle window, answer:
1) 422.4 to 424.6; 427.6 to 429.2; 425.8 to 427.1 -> -0.15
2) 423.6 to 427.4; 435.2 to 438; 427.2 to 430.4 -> 0.25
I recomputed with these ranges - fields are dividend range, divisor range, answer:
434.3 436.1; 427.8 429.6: 1.05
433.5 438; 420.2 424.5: 1.01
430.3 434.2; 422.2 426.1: 0.97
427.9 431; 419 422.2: 0.91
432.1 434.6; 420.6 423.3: 0.95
